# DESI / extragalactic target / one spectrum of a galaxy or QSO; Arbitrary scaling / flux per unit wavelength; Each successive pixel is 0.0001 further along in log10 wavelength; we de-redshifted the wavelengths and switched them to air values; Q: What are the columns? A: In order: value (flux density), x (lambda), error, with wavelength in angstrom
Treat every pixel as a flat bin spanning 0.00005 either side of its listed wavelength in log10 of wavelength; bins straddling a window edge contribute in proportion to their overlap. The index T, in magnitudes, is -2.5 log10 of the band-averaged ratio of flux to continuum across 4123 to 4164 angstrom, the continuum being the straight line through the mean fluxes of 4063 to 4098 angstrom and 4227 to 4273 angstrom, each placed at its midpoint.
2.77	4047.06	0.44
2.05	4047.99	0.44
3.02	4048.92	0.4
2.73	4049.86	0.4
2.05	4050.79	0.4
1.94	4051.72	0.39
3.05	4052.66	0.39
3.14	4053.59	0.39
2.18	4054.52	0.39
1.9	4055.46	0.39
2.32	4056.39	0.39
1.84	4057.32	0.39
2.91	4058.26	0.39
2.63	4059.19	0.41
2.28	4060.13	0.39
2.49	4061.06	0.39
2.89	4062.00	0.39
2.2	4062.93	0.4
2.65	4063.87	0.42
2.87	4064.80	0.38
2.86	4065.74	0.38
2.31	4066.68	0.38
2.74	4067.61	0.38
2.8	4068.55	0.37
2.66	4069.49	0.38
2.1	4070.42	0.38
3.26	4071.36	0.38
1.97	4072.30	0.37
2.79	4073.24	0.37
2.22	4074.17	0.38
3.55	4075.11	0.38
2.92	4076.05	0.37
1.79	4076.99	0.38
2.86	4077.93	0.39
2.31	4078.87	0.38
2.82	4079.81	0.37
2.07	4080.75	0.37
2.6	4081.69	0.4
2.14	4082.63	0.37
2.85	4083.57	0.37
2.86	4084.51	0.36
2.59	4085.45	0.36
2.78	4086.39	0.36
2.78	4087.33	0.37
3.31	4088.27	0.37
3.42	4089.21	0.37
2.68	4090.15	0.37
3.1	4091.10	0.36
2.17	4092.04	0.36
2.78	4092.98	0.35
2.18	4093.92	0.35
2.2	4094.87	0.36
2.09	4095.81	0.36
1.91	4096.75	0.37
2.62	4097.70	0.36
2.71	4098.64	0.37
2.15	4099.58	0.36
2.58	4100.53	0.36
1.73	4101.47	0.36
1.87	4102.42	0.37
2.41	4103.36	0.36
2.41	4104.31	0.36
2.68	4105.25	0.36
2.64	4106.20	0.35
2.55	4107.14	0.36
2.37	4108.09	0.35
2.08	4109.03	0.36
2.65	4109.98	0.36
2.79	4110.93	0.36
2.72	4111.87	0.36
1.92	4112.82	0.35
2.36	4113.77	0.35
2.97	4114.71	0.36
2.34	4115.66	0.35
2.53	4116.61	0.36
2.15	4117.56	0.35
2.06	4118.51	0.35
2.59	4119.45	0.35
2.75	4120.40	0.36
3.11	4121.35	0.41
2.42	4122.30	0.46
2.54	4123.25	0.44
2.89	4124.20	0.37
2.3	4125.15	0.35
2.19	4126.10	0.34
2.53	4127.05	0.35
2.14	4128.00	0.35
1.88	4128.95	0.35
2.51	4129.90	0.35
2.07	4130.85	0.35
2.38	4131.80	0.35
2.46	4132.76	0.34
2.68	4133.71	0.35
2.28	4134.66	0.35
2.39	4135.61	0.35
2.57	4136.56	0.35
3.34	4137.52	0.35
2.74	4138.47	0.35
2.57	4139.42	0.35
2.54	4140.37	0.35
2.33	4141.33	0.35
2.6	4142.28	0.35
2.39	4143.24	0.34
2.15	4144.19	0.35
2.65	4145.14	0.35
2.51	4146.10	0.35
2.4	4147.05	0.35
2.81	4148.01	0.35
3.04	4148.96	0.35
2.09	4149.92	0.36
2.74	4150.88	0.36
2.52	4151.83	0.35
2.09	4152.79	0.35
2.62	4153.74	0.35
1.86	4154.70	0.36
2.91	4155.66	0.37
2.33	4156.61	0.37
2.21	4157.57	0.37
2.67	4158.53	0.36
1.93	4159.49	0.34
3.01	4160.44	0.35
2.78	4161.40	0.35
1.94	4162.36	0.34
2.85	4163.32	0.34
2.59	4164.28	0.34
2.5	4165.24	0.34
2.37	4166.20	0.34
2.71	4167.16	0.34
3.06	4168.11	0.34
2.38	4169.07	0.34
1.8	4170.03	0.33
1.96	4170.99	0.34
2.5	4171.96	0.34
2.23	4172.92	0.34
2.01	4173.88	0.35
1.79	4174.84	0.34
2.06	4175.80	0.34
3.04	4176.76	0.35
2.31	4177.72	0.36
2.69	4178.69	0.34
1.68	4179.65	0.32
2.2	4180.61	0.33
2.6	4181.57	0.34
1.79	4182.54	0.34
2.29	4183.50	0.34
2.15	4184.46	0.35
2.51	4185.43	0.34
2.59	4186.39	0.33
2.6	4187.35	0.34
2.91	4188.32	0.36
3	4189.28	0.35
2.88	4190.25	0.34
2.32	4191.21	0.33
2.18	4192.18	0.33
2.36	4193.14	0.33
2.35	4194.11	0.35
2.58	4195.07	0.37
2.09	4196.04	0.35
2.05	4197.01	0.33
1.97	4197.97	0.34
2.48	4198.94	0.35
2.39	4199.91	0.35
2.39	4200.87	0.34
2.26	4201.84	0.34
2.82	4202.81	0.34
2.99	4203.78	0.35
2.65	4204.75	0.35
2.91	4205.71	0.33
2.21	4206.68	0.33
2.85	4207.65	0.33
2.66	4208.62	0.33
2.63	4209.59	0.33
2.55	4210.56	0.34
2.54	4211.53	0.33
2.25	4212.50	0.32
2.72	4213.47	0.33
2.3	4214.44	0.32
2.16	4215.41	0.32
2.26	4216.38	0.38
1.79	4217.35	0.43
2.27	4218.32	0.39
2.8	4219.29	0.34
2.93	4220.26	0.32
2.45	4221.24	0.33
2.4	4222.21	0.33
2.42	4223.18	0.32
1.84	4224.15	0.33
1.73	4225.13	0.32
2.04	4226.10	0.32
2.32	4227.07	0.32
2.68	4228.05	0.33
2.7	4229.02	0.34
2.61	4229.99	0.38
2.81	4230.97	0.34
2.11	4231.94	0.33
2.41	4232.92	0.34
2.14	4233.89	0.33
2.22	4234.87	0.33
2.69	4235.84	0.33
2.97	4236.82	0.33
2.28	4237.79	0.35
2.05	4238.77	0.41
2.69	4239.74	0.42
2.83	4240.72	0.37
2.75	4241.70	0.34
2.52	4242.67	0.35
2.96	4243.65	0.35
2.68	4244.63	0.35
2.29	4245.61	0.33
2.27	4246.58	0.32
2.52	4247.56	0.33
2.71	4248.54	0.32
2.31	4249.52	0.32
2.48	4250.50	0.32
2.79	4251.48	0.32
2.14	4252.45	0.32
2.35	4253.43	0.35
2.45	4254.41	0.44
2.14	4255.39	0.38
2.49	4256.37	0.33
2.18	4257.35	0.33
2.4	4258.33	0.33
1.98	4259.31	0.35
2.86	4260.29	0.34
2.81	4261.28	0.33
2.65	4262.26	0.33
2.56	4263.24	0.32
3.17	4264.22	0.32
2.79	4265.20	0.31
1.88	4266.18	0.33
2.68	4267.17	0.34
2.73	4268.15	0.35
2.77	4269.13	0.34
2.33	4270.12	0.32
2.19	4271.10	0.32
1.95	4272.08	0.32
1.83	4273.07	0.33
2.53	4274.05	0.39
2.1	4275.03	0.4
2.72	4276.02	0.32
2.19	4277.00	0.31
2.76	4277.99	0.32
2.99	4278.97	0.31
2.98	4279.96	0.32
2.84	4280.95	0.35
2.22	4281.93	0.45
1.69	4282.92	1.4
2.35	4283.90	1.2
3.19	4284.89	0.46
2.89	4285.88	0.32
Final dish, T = 0.04 mag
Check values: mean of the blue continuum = 2.61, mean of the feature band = 2.48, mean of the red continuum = 2.49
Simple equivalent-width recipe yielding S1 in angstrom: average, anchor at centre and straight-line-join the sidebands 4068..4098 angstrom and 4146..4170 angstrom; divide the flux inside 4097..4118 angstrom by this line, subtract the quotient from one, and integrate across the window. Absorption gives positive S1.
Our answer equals 1.3 angstrom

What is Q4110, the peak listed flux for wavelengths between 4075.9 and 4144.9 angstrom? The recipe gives 3.42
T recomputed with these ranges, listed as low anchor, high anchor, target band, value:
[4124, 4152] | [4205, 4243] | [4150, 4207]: 0.023 mag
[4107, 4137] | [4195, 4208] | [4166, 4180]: 0.067 mag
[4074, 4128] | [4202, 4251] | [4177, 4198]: 0.048 mag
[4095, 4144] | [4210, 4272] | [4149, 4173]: 0.002 mag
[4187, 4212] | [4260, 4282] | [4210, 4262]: 0.043 mag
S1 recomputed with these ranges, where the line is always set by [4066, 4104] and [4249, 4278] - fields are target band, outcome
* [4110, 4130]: 0.45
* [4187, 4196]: -0.26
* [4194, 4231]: 0.57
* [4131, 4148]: -0.12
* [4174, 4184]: 1.01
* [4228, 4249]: -0.75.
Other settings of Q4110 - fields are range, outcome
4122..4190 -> 3.34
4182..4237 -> 3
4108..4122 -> 3.11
